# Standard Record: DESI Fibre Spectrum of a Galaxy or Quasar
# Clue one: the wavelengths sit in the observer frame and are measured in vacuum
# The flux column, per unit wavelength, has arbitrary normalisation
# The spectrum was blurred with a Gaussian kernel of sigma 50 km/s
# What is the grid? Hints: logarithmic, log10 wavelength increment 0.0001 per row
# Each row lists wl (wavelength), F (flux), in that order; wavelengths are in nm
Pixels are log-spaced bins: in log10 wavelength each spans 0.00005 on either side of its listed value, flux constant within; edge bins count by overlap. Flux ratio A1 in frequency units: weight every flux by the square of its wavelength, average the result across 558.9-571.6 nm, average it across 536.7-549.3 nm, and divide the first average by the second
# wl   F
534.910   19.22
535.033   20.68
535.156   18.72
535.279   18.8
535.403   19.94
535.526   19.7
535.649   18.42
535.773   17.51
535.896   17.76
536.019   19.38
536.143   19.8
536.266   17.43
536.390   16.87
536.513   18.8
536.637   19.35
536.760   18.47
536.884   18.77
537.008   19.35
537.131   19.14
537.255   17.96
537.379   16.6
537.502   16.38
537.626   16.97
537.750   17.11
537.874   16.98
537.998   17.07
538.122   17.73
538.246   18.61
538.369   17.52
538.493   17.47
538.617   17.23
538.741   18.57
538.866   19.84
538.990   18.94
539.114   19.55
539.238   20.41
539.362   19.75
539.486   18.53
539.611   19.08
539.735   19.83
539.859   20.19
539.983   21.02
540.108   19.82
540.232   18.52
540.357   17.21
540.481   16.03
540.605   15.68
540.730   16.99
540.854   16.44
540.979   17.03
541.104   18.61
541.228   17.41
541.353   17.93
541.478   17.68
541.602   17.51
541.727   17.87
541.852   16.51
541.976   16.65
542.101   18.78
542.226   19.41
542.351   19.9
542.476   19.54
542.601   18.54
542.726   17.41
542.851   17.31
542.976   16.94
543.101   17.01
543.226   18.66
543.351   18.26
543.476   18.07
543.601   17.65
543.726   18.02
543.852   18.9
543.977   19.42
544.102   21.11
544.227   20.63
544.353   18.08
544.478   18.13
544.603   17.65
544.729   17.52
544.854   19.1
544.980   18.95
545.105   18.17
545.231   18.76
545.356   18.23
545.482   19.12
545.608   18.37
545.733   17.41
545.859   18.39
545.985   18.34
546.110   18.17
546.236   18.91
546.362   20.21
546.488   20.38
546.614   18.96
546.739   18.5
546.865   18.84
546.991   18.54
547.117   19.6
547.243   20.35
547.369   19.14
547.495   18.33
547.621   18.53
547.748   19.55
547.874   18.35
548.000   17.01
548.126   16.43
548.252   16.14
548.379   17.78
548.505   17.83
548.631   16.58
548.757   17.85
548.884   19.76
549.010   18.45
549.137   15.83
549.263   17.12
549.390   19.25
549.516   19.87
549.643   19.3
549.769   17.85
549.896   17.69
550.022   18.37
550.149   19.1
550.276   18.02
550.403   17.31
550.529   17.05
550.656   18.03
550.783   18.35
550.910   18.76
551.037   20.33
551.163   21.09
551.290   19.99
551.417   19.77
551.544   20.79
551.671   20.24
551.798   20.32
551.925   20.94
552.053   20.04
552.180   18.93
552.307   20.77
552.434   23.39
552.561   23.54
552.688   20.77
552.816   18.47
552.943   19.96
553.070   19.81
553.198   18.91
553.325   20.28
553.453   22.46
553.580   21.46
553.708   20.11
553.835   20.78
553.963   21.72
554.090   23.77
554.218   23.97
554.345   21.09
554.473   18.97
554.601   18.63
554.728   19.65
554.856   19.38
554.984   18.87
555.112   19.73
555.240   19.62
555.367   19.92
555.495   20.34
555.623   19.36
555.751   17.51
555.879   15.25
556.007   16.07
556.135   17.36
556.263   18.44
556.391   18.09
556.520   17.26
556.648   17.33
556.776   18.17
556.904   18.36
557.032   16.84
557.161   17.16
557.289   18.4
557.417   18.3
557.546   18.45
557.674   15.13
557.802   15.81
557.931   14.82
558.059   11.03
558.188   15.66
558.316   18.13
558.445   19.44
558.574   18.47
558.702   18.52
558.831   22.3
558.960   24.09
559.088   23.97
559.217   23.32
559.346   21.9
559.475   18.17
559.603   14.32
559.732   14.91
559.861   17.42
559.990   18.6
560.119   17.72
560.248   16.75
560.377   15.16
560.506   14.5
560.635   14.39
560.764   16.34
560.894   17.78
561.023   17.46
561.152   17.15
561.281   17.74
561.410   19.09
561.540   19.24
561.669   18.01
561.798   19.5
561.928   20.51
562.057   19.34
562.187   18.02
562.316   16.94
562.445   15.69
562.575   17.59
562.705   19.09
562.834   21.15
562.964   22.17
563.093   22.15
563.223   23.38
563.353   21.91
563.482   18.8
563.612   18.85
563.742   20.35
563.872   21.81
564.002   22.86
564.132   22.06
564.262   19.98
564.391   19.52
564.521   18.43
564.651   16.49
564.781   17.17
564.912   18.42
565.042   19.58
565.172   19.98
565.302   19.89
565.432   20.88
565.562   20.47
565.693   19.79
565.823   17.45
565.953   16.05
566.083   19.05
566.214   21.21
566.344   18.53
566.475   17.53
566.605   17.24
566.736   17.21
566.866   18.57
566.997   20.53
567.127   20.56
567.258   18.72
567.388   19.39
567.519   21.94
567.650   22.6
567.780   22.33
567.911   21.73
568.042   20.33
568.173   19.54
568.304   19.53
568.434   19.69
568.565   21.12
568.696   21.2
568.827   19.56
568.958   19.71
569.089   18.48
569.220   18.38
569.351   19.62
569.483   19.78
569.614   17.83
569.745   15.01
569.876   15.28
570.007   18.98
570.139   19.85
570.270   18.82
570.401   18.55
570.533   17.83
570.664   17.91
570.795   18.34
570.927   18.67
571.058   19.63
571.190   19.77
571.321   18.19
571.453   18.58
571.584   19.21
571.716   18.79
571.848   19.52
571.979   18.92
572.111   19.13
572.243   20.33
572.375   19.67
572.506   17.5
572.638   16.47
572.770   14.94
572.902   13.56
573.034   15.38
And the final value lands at 1.13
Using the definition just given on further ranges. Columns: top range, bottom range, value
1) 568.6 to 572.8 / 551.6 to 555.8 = 0.97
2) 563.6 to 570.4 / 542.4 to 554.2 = 1.09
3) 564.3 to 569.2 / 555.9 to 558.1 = 1.19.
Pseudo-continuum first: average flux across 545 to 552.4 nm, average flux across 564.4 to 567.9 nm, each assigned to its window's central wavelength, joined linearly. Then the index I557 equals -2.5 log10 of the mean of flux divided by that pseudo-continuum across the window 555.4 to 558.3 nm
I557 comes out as 0.11 mag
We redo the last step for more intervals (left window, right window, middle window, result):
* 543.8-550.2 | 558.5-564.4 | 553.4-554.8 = -0.13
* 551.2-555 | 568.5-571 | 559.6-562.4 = 0.14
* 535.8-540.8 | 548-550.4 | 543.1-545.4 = -0.03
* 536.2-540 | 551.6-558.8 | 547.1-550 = 0.04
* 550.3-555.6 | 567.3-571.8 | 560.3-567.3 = 0.04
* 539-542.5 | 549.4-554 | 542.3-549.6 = 0.03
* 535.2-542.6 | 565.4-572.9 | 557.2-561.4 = 0.06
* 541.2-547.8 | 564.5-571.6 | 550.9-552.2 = -0.08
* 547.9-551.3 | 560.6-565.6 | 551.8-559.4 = -0.04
